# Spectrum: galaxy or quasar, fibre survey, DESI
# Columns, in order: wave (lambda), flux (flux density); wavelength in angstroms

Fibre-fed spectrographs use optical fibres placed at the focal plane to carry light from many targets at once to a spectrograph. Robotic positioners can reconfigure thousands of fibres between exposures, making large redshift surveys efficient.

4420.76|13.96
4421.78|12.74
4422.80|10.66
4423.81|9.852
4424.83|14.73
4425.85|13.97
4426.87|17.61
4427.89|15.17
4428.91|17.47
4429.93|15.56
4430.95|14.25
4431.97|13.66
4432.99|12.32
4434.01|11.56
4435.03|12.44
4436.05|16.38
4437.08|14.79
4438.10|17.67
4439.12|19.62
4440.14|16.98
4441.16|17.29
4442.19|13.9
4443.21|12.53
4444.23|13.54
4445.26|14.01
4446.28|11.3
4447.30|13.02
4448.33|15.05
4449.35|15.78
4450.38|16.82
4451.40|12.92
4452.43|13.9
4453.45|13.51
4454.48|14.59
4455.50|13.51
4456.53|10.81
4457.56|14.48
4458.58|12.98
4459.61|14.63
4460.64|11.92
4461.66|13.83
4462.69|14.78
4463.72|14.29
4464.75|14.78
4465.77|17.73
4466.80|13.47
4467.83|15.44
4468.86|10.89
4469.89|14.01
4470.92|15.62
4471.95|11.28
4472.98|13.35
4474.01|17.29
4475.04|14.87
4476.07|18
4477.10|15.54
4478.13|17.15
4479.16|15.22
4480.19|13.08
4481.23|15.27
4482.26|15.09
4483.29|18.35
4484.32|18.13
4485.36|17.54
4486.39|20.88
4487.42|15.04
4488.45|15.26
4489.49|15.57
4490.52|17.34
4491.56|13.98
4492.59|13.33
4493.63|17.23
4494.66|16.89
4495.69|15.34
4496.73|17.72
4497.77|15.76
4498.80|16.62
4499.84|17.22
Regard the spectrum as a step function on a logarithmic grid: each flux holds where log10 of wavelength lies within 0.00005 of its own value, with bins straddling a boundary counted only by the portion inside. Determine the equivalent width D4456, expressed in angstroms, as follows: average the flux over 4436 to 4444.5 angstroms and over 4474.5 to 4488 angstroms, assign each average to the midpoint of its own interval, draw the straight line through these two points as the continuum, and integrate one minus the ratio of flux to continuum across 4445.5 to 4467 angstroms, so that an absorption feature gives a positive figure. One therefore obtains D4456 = 2.8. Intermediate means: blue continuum 15.9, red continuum 16.5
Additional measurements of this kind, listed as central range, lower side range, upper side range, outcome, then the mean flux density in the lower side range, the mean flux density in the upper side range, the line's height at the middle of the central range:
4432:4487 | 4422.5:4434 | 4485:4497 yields 1.5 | 14.1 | 16.3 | 15.2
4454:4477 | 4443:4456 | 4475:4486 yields 1.4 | 13.9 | 16.3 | 15.2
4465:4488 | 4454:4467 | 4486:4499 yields -0.7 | 14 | 16.2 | 15.1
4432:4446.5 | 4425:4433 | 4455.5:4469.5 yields 0.1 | 15.2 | 13.8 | 14.7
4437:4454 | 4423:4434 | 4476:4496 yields -0.1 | 14.2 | 16.2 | 14.8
